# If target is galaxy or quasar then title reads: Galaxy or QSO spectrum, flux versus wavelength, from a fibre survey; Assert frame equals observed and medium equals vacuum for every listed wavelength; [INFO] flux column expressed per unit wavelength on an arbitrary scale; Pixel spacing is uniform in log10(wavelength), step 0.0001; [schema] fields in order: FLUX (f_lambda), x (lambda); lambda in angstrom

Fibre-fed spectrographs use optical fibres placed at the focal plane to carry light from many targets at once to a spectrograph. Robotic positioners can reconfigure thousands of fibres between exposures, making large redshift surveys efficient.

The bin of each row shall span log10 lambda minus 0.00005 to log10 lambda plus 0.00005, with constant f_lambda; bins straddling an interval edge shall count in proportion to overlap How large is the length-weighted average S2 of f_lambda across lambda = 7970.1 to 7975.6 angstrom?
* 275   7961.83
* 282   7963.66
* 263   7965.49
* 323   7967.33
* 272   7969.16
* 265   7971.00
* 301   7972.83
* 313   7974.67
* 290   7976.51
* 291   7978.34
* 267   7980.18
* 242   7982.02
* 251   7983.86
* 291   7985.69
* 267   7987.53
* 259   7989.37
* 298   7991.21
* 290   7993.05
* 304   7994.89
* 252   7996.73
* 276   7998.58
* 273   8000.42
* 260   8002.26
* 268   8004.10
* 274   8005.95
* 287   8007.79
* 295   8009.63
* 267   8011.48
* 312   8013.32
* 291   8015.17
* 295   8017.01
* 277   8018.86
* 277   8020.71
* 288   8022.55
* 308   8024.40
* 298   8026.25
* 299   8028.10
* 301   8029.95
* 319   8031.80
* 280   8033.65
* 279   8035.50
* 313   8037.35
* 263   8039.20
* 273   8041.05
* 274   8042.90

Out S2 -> 293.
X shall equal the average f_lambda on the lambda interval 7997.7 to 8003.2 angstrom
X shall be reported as 270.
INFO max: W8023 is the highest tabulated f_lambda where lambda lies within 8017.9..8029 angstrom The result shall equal 308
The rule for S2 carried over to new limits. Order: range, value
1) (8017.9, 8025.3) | 287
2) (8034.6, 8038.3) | 296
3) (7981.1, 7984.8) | 247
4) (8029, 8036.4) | 295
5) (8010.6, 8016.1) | 291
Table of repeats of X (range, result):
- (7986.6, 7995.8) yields 284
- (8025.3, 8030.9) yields 299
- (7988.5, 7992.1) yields 279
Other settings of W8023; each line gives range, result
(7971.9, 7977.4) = 313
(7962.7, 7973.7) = 323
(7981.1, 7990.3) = 291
